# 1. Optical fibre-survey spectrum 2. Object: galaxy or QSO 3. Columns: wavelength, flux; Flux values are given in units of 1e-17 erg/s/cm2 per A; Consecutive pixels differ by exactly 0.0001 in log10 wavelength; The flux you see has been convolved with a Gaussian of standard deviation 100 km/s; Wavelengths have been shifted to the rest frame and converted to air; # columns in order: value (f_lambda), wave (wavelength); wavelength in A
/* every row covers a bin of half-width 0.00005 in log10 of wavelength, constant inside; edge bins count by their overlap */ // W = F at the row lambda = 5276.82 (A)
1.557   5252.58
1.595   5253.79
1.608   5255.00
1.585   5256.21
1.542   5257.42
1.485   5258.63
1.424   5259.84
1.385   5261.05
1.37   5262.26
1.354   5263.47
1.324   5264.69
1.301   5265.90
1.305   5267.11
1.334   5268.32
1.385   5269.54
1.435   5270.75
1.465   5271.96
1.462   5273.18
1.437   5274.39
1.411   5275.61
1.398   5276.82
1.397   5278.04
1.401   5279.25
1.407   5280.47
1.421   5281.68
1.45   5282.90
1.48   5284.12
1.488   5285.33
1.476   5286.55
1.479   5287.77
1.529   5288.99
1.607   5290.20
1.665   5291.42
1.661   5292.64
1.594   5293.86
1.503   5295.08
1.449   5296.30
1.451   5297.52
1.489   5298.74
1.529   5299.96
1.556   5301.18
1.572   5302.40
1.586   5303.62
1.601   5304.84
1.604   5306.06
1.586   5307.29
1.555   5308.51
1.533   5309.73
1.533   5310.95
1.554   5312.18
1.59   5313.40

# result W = 1.398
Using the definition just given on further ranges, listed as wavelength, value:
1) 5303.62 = 1.586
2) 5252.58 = 1.557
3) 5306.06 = 1.604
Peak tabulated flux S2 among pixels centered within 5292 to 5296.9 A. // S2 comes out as 1.661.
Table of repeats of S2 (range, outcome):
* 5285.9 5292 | 1.665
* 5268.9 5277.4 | 1.465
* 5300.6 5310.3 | 1.604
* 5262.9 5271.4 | 1.435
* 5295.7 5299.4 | 1.489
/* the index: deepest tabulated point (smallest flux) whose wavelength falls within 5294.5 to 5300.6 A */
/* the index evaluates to 1.449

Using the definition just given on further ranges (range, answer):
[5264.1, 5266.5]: 1.301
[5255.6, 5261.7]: 1.385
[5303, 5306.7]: 1.586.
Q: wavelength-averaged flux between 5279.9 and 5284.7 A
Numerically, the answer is 1.44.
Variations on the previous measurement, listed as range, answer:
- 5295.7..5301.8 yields 1.5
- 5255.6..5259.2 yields 1.54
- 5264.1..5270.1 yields 1.33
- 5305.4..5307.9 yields 1.59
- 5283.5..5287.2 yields 1.48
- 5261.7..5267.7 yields 1.33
